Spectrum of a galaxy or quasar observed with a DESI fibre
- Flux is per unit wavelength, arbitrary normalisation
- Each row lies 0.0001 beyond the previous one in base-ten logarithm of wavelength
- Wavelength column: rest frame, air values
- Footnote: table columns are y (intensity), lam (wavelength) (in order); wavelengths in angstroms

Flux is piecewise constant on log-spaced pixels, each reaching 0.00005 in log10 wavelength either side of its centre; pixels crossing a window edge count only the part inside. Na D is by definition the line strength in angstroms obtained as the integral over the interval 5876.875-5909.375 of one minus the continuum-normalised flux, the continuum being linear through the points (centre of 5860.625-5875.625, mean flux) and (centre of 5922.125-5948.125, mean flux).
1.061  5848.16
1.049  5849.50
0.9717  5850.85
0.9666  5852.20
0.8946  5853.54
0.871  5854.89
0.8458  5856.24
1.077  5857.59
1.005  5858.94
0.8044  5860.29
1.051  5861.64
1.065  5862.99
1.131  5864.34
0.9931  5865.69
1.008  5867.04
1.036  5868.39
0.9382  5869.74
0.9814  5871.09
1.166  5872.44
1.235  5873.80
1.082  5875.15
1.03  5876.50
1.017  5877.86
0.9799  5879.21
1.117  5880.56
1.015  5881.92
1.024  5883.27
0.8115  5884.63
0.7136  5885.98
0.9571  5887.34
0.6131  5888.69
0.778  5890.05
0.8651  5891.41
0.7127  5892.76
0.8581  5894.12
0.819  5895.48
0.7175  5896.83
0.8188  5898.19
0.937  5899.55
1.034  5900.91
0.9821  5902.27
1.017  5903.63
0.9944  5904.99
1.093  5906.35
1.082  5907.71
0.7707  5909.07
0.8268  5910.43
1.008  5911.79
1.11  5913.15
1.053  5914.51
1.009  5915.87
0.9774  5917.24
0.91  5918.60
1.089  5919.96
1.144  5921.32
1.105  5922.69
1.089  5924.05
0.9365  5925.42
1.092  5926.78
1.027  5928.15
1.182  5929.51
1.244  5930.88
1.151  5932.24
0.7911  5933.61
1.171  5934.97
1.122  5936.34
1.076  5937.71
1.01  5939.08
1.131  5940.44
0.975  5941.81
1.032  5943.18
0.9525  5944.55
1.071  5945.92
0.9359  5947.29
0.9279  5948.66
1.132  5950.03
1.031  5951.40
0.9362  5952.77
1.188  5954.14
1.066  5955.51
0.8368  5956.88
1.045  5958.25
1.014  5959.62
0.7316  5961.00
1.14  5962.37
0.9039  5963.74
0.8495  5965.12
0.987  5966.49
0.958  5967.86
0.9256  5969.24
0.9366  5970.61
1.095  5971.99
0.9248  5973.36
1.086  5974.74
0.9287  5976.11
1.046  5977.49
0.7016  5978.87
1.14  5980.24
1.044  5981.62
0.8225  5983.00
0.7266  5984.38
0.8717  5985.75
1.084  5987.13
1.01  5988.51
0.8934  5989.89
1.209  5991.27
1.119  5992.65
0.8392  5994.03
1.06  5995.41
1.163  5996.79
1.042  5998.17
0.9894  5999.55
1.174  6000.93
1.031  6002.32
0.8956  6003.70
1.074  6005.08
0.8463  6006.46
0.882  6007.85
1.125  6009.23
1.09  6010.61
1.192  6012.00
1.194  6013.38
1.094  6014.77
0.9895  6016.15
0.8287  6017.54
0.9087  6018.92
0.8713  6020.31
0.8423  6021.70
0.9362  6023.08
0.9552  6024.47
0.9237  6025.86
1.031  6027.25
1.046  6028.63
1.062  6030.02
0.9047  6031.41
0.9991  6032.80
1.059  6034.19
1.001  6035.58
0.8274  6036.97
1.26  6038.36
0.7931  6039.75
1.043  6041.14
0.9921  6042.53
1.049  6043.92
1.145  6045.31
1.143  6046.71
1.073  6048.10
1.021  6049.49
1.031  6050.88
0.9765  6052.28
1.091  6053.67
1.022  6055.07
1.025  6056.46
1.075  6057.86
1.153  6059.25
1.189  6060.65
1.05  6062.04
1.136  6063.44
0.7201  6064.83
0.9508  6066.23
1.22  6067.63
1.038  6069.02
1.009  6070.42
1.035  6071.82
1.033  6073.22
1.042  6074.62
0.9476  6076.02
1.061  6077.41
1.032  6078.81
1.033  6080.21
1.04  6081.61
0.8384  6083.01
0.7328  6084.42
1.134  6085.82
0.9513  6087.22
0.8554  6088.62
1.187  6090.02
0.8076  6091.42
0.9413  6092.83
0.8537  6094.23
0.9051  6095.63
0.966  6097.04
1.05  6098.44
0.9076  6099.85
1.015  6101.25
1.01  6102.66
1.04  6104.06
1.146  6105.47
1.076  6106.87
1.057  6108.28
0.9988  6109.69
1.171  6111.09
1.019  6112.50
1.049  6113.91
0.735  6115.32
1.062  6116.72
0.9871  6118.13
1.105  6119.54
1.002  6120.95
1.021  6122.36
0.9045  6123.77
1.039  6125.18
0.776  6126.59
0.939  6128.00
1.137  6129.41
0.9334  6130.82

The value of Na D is 4.6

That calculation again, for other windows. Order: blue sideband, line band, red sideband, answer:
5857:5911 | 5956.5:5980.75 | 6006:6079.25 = 0.7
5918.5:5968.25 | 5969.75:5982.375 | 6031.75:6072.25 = 0.5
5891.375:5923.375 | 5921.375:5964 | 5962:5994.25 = -3.3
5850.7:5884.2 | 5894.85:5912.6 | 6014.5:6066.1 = 1.4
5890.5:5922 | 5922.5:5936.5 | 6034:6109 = -1.8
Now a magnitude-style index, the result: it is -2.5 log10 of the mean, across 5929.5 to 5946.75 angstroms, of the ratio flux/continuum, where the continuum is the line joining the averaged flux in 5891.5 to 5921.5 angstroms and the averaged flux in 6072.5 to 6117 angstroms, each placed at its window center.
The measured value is -0.12 mag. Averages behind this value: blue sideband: 0.948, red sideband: 0.99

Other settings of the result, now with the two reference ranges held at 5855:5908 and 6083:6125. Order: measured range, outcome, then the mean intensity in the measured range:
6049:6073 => -0.07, 1.04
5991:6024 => -0.04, 1.01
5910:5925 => -0.08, 1.03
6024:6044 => -0.02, 0.995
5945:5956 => -0.07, 1.03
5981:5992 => 0.02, 0.958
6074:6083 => -0.03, 1.01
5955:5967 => 0.02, 0.951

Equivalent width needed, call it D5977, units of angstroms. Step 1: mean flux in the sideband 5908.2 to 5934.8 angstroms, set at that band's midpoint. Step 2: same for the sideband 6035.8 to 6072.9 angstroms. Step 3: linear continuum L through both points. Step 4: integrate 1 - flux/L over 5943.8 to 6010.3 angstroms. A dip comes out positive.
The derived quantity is 3.0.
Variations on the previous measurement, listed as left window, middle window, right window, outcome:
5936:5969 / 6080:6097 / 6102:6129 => 1.2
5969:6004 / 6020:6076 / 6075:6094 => -2.6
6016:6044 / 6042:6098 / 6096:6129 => -1.7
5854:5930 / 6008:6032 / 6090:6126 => -0.2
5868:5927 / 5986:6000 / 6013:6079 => -0.5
